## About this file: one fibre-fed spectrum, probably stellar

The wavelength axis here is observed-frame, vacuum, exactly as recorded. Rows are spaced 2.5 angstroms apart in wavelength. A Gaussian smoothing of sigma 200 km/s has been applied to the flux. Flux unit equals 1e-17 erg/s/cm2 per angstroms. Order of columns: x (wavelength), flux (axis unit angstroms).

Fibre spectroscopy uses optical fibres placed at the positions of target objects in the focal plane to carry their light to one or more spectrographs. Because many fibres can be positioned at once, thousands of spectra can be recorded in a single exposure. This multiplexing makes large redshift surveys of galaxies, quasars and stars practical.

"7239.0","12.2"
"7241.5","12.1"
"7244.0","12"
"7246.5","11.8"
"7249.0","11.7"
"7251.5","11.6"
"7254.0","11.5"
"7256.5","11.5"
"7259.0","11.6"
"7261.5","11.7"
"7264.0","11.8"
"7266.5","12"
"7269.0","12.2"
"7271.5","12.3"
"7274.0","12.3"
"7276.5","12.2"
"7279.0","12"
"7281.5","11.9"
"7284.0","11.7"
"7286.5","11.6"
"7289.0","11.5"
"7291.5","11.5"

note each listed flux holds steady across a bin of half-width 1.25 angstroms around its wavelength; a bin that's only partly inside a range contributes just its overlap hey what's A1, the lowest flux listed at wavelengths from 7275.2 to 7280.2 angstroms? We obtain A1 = 12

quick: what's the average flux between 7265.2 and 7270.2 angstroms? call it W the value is 12.1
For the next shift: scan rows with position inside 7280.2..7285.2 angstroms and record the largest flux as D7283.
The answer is 11.9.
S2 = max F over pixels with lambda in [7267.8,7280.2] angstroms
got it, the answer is 12.3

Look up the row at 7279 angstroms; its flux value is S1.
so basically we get 12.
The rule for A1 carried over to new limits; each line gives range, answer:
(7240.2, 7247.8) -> 11.8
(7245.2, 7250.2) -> 11.7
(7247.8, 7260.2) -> 11.5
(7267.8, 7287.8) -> 11.6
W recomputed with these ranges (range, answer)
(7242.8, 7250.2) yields 11.8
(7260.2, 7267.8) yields 11.8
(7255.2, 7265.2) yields 11.6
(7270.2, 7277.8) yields 12.3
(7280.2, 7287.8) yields 11.7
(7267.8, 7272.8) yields 12.3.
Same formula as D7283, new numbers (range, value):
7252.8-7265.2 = 11.8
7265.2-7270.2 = 12.2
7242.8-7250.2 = 12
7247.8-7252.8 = 11.7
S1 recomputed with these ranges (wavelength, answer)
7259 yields 11.6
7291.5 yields 11.5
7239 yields 12.2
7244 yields 12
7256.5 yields 11.5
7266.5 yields 12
